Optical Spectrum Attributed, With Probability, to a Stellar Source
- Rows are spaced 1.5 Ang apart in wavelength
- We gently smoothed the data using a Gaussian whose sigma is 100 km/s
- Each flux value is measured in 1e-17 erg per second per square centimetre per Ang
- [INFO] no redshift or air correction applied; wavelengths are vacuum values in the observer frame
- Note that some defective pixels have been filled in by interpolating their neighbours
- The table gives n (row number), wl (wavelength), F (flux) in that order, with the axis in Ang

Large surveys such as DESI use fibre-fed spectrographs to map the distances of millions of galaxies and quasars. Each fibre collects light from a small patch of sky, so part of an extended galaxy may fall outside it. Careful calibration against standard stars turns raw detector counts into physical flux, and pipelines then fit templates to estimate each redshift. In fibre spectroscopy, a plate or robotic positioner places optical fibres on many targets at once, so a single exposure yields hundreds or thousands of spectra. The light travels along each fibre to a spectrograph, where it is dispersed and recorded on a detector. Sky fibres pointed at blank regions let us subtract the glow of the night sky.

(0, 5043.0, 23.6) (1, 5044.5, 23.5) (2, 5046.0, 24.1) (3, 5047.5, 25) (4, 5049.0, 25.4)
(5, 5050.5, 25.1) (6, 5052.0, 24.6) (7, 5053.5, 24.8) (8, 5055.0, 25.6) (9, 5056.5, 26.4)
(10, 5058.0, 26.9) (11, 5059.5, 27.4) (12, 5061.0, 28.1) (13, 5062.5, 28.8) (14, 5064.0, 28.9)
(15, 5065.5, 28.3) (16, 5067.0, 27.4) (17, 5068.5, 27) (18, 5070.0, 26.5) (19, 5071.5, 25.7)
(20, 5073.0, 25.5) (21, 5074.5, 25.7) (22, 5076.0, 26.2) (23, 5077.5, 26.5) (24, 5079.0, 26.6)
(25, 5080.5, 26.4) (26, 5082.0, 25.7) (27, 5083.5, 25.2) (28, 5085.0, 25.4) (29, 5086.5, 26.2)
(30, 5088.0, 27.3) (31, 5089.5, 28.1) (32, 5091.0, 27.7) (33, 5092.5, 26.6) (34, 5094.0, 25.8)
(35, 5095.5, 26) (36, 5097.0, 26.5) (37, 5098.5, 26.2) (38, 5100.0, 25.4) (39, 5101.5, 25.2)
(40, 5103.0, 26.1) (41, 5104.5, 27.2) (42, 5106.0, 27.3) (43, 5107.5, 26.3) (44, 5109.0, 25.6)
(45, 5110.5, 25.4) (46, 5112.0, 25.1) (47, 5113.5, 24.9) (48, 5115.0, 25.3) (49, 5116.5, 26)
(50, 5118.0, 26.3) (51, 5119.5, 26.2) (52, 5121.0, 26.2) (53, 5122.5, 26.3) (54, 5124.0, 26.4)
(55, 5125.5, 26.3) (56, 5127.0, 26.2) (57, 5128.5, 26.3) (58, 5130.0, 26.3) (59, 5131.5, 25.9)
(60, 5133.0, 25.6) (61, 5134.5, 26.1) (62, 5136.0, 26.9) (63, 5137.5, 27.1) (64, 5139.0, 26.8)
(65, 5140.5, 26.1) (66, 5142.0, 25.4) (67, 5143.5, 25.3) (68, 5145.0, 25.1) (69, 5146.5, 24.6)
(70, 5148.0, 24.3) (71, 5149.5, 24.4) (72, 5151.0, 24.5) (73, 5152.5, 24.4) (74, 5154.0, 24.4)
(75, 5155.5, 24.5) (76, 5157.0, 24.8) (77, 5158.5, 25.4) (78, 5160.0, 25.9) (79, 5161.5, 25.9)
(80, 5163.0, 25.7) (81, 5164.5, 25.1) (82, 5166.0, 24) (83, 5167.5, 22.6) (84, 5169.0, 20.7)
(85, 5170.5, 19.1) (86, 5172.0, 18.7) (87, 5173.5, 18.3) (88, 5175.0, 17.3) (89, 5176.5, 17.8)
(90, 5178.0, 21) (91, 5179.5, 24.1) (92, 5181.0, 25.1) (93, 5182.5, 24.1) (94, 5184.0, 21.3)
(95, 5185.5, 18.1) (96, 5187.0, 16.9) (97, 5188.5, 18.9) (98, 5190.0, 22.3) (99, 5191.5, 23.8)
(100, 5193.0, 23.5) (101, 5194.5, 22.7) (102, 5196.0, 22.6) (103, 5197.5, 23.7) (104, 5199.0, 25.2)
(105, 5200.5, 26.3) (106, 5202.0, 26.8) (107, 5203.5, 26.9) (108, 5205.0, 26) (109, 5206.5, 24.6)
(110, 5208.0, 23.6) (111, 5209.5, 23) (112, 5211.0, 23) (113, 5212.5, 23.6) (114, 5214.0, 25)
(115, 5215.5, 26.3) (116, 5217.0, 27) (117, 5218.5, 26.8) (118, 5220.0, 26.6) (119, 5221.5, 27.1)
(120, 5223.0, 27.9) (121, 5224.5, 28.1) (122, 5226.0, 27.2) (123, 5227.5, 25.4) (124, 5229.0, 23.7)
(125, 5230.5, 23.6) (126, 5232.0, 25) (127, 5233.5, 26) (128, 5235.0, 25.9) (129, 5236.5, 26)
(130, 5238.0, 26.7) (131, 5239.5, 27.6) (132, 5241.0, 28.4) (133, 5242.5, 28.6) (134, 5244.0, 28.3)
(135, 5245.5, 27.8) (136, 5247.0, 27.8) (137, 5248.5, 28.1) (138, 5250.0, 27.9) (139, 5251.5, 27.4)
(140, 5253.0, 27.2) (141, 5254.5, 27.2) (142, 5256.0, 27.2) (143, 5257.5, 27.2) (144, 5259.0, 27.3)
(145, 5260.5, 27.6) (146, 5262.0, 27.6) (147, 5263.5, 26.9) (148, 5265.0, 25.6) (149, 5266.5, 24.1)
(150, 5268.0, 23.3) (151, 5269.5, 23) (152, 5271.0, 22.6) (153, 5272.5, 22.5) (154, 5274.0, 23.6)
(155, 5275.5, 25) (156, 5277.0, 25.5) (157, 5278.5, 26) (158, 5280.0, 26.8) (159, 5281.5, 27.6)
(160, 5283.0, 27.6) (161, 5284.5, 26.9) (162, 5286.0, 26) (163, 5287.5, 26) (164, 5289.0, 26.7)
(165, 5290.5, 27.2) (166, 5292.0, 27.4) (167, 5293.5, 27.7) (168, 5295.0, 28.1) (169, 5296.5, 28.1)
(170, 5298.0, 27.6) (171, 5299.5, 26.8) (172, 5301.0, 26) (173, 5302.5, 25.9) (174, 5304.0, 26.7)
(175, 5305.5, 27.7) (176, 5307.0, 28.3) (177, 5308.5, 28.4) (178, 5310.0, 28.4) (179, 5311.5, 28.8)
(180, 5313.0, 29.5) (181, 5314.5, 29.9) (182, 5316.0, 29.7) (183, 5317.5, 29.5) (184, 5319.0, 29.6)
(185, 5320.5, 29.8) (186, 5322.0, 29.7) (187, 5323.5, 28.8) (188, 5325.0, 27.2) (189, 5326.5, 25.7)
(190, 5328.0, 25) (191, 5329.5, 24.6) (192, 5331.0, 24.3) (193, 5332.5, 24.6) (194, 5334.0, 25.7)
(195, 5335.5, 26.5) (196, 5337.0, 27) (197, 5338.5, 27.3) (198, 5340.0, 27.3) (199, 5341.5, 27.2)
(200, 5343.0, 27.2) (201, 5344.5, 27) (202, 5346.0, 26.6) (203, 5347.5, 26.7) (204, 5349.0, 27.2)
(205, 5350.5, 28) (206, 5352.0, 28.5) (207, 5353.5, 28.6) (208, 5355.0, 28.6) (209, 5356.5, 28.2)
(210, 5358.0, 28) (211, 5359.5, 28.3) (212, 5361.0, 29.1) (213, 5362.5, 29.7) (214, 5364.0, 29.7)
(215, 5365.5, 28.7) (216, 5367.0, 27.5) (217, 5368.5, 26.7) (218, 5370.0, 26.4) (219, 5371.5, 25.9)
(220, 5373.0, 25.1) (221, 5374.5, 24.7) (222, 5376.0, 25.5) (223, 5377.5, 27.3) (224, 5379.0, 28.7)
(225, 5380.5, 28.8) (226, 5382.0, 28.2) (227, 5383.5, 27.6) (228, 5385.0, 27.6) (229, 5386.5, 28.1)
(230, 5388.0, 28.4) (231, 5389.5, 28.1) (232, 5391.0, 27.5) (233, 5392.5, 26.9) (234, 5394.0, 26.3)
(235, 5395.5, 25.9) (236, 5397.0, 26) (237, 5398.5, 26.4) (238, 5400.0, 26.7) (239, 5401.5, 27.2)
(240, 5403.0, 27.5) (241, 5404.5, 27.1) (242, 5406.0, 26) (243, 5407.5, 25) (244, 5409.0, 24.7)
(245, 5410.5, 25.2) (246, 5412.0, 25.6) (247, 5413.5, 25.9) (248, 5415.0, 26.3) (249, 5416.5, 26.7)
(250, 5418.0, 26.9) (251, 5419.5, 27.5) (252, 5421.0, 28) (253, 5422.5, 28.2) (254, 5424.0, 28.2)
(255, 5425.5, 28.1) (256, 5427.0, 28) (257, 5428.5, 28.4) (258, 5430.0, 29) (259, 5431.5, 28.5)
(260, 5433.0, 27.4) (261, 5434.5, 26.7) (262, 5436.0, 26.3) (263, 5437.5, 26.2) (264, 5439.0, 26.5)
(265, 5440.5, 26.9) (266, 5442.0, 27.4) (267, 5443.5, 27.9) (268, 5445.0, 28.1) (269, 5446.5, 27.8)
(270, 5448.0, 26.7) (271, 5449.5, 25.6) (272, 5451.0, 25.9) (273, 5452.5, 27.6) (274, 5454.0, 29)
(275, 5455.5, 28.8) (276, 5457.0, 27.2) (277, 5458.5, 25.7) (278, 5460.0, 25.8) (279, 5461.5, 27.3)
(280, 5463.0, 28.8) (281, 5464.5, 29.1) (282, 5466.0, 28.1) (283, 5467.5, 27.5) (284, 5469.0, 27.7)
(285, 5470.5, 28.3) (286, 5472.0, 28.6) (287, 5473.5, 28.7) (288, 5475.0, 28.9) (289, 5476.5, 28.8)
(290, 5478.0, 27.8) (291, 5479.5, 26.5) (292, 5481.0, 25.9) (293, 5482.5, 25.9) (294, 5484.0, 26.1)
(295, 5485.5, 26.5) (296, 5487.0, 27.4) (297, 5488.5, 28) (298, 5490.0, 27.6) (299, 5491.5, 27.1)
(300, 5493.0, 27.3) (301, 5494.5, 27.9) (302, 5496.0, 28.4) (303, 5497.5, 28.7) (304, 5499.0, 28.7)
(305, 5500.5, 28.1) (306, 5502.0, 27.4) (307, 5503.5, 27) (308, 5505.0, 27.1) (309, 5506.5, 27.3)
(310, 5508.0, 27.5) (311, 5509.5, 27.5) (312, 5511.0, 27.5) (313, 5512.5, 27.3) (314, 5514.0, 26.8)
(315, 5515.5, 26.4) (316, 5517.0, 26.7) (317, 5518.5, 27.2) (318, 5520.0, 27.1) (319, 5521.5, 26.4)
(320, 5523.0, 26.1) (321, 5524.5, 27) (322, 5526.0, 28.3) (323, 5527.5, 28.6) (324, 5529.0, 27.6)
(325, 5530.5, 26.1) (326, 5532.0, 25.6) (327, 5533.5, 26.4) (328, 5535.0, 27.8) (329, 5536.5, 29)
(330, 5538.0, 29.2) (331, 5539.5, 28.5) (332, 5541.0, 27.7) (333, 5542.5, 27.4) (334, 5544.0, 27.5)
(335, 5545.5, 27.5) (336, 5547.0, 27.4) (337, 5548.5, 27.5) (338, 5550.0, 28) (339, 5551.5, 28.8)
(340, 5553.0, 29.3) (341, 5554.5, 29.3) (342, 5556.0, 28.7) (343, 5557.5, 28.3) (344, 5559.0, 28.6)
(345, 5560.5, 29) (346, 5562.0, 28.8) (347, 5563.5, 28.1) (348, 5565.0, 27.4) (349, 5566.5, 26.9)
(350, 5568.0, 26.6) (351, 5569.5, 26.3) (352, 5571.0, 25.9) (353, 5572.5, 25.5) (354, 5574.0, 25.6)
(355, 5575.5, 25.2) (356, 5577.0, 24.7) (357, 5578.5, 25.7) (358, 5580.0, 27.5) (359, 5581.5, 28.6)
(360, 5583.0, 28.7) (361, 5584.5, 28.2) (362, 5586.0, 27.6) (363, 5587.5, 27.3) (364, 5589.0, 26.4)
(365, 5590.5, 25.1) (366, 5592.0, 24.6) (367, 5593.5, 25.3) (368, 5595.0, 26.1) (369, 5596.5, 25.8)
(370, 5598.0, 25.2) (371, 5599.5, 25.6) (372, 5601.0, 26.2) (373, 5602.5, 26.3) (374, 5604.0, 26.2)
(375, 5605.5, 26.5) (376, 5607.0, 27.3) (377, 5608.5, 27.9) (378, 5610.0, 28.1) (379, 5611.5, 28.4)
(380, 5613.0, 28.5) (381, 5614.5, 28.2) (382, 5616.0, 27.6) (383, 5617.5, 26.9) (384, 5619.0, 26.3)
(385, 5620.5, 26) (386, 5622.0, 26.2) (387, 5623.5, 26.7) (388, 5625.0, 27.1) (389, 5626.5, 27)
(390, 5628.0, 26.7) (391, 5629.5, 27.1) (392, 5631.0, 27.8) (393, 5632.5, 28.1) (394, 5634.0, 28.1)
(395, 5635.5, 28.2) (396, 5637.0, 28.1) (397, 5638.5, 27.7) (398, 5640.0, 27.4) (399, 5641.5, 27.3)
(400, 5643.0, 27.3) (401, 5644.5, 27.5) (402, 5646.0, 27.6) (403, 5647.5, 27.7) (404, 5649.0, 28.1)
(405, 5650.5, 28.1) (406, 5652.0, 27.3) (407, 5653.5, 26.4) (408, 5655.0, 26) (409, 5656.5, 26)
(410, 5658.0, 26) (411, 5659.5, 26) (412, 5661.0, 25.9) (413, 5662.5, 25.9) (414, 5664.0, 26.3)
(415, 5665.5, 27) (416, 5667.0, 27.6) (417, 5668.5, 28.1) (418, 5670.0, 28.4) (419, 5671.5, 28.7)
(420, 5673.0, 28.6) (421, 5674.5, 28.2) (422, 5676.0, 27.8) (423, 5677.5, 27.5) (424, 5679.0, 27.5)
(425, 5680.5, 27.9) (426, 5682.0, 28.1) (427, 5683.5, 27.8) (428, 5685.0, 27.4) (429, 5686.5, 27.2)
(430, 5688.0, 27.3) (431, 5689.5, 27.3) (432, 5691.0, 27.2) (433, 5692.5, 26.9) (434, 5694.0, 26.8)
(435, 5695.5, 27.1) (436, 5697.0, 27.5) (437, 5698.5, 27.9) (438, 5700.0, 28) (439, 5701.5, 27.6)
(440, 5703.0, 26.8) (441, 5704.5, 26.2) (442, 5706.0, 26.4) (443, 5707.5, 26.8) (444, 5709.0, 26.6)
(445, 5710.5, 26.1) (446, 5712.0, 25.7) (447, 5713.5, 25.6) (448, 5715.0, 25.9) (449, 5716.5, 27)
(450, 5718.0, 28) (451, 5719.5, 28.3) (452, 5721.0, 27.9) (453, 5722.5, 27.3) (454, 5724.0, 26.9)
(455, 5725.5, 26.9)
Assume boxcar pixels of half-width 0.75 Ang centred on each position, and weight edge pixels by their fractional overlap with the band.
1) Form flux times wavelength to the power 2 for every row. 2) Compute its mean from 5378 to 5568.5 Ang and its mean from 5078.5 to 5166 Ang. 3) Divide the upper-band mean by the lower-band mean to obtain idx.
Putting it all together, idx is 1.21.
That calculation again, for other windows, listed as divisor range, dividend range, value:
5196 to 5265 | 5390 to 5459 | 1.10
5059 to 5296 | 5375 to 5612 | 1.21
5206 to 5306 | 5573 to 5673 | 1.17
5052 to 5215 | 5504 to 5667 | 1.29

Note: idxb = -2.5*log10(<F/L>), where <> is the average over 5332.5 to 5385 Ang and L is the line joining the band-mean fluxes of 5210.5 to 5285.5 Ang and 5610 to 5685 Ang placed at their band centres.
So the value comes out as -0.04 mag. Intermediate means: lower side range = 26.2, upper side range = 27.4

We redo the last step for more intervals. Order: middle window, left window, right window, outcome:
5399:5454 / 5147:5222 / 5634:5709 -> -0.07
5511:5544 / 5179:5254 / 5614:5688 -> -0.02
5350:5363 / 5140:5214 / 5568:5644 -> -0.15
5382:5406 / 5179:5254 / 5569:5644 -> -0.05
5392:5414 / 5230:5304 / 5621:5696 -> 0.03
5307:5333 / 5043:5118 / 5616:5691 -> -0.05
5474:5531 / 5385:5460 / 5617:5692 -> -0.01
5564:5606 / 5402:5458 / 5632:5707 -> 0.04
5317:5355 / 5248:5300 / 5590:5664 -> -0.03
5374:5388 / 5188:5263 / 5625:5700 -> -0.04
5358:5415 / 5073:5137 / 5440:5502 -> 0.01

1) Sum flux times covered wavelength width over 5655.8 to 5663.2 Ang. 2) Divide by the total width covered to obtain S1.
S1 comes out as 26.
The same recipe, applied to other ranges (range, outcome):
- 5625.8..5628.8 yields 26.9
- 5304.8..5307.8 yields 28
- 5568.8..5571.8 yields 26.1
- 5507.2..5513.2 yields 27.4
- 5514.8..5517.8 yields 26.6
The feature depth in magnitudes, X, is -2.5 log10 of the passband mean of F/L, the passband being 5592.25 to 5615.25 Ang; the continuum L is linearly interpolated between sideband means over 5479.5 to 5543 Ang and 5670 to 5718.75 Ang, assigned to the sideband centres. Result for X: 0.02 mag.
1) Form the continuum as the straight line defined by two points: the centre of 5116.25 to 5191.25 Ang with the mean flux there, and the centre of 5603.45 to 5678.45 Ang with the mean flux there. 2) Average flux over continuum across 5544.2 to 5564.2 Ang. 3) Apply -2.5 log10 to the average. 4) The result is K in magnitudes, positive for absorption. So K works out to -0.066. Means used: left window 23.9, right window 27.3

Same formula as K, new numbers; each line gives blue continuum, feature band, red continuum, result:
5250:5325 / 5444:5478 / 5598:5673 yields -0.03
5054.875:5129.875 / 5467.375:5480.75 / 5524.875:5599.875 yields -0.04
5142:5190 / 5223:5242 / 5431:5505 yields -0.11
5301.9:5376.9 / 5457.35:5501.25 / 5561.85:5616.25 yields -0.02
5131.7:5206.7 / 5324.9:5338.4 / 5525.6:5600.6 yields -0.02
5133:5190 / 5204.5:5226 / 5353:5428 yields -0.06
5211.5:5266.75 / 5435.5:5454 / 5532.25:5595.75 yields 0.00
